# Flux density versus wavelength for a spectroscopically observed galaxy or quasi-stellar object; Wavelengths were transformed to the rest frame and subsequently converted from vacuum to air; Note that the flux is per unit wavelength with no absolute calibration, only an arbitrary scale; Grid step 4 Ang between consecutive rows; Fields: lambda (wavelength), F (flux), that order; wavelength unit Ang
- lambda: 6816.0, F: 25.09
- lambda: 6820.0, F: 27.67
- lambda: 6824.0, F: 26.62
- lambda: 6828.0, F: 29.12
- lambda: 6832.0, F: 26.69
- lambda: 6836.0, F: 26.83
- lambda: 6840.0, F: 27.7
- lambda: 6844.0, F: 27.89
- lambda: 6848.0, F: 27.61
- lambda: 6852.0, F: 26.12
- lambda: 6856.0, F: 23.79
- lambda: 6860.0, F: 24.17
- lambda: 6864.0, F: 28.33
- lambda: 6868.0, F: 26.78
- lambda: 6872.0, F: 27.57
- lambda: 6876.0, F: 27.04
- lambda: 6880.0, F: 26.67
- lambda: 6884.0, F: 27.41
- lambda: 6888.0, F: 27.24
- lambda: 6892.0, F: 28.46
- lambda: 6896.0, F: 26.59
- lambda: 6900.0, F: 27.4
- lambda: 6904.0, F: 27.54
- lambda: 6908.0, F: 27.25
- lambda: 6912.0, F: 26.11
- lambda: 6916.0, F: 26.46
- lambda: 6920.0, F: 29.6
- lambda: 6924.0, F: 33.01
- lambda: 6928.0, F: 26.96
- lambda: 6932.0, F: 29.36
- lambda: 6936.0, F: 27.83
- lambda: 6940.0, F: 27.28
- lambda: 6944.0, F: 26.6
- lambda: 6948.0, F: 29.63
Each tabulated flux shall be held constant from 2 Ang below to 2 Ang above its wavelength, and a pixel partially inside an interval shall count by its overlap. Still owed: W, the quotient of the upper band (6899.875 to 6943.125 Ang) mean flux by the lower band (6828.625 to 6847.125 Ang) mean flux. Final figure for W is 1.02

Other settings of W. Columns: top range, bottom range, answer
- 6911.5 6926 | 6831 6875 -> 1.09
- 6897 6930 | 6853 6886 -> 1.06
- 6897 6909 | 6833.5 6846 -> 1.00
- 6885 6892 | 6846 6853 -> 1.02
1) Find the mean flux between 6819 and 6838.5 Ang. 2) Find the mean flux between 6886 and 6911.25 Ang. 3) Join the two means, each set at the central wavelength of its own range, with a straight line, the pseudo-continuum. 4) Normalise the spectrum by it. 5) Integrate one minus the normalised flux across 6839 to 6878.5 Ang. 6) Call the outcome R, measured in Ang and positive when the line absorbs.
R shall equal 1.0 Ang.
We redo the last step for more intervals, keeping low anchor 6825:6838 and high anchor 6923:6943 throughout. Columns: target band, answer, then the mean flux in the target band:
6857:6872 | 0.8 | 26.4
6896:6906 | 0.3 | 27.3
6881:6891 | 0.2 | 27.4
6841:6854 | 0.2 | 27.2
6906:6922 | 0.6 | 27.4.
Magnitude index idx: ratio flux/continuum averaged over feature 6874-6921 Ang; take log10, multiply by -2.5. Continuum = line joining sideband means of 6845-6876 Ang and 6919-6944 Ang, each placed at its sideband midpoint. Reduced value 0.02 mag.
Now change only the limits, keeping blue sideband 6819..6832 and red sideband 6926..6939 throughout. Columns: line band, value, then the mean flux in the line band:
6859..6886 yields 0.03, 27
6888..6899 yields 0.02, 27.5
